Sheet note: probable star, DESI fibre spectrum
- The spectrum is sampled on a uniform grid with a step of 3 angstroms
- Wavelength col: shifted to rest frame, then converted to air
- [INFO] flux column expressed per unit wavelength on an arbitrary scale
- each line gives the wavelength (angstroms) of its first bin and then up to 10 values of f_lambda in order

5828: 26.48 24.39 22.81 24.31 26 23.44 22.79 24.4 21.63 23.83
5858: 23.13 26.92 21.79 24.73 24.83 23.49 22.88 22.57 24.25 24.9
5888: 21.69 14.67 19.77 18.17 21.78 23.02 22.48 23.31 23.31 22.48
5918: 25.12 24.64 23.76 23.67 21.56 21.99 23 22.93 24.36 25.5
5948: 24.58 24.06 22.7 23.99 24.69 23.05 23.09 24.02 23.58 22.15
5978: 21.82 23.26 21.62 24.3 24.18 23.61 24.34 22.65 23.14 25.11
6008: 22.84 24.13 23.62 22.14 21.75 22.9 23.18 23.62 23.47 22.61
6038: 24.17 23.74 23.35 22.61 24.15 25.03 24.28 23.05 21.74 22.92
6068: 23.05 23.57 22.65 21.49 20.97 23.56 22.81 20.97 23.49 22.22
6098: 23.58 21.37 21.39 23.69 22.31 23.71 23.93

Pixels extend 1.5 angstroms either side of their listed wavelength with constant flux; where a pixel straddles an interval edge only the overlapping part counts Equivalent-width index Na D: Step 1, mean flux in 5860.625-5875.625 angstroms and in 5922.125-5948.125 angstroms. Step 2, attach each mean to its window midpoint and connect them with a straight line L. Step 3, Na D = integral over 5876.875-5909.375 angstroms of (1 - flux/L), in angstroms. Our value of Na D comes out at 3.20 angstroms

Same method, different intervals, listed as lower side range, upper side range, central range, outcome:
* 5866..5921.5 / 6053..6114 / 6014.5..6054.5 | -1.2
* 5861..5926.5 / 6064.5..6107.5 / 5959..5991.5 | -0.9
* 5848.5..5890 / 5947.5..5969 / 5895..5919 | 1.3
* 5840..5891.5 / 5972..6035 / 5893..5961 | 0.5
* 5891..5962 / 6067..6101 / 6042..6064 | -0.8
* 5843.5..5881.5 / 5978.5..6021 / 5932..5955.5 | -0.2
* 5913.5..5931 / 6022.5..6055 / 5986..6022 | 0.2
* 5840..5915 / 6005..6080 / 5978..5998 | -0.3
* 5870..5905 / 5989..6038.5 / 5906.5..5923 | -1.2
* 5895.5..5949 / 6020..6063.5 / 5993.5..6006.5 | -0.3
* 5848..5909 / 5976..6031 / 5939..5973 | -1.4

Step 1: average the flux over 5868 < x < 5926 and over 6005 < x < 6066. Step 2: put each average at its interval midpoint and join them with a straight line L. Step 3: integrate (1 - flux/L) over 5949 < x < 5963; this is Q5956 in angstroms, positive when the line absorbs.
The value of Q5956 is -0.6 angstroms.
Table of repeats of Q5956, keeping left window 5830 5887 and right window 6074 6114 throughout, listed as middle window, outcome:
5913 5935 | 0.1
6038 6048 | -0.3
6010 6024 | 0.0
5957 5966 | -0.2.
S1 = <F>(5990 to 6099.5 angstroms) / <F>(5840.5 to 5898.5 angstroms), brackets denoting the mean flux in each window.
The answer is 1.0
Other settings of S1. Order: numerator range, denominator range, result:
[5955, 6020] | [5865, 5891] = 1.01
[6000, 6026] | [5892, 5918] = 1.06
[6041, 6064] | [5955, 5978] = 1.00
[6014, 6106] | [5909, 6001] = 0.98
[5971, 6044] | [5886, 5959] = 1.03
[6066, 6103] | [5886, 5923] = 1.03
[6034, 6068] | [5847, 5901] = 1.04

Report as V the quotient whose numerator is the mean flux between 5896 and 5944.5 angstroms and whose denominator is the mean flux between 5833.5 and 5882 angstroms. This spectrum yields 0.97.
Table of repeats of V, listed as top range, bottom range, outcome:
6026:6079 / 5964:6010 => 1.00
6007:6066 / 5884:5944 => 1.04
